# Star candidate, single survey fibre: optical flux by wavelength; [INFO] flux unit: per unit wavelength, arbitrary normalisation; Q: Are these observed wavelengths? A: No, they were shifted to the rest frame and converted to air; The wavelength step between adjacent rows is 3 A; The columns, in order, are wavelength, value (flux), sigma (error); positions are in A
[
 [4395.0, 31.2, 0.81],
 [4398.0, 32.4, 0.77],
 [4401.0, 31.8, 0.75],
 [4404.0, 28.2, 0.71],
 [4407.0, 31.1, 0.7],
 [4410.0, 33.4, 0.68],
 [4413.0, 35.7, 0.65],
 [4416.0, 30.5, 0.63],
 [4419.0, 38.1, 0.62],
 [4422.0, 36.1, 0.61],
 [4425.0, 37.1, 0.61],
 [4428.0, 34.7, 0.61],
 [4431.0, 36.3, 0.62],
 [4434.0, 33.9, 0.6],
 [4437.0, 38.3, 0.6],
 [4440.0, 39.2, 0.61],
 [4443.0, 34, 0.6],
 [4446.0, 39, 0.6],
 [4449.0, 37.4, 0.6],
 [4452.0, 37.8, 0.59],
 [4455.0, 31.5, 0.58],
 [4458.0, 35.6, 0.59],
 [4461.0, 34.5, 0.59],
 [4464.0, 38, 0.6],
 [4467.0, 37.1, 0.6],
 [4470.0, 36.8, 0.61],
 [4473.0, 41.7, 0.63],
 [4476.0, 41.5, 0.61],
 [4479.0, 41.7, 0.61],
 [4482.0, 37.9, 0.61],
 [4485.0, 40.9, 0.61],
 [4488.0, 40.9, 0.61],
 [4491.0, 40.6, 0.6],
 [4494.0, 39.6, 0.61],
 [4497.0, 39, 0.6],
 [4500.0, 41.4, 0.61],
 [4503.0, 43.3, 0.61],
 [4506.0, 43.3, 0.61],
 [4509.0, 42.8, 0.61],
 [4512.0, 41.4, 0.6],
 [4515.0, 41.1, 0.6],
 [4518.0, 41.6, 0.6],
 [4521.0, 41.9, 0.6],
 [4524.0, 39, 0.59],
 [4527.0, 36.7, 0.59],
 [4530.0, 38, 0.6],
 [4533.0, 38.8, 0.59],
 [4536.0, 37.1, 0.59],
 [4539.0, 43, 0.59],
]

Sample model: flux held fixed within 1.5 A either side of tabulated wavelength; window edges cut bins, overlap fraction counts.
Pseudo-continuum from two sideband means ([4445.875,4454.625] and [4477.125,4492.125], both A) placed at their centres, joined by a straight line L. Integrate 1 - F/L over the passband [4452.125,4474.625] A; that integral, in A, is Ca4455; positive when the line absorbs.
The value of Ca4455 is 1.1 A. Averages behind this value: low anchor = 37.1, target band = 36.6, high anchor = 40.4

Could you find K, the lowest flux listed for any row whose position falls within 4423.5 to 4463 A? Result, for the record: 31.5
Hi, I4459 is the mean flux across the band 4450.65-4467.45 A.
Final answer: 35.6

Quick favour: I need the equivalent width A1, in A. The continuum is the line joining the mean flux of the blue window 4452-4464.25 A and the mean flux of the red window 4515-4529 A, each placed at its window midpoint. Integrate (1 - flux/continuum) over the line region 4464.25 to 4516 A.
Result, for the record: -4.4 A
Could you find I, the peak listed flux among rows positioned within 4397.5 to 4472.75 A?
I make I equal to 39.2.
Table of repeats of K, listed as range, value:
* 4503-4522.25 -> 41.1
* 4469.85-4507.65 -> 36.8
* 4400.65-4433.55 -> 28.2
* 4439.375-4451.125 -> 34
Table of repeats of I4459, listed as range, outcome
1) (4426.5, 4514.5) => 38.7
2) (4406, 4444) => 35.3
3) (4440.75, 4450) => 37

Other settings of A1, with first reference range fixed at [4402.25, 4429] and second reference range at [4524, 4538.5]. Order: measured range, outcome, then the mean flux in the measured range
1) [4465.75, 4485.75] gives -2.0 A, 39.6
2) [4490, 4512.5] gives -2.7 A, 41.4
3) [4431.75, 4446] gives -0.8 A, 36.6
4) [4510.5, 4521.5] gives -1.1 A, 41.5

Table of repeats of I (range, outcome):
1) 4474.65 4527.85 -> 43.3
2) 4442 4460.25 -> 39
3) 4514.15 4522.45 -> 41.9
